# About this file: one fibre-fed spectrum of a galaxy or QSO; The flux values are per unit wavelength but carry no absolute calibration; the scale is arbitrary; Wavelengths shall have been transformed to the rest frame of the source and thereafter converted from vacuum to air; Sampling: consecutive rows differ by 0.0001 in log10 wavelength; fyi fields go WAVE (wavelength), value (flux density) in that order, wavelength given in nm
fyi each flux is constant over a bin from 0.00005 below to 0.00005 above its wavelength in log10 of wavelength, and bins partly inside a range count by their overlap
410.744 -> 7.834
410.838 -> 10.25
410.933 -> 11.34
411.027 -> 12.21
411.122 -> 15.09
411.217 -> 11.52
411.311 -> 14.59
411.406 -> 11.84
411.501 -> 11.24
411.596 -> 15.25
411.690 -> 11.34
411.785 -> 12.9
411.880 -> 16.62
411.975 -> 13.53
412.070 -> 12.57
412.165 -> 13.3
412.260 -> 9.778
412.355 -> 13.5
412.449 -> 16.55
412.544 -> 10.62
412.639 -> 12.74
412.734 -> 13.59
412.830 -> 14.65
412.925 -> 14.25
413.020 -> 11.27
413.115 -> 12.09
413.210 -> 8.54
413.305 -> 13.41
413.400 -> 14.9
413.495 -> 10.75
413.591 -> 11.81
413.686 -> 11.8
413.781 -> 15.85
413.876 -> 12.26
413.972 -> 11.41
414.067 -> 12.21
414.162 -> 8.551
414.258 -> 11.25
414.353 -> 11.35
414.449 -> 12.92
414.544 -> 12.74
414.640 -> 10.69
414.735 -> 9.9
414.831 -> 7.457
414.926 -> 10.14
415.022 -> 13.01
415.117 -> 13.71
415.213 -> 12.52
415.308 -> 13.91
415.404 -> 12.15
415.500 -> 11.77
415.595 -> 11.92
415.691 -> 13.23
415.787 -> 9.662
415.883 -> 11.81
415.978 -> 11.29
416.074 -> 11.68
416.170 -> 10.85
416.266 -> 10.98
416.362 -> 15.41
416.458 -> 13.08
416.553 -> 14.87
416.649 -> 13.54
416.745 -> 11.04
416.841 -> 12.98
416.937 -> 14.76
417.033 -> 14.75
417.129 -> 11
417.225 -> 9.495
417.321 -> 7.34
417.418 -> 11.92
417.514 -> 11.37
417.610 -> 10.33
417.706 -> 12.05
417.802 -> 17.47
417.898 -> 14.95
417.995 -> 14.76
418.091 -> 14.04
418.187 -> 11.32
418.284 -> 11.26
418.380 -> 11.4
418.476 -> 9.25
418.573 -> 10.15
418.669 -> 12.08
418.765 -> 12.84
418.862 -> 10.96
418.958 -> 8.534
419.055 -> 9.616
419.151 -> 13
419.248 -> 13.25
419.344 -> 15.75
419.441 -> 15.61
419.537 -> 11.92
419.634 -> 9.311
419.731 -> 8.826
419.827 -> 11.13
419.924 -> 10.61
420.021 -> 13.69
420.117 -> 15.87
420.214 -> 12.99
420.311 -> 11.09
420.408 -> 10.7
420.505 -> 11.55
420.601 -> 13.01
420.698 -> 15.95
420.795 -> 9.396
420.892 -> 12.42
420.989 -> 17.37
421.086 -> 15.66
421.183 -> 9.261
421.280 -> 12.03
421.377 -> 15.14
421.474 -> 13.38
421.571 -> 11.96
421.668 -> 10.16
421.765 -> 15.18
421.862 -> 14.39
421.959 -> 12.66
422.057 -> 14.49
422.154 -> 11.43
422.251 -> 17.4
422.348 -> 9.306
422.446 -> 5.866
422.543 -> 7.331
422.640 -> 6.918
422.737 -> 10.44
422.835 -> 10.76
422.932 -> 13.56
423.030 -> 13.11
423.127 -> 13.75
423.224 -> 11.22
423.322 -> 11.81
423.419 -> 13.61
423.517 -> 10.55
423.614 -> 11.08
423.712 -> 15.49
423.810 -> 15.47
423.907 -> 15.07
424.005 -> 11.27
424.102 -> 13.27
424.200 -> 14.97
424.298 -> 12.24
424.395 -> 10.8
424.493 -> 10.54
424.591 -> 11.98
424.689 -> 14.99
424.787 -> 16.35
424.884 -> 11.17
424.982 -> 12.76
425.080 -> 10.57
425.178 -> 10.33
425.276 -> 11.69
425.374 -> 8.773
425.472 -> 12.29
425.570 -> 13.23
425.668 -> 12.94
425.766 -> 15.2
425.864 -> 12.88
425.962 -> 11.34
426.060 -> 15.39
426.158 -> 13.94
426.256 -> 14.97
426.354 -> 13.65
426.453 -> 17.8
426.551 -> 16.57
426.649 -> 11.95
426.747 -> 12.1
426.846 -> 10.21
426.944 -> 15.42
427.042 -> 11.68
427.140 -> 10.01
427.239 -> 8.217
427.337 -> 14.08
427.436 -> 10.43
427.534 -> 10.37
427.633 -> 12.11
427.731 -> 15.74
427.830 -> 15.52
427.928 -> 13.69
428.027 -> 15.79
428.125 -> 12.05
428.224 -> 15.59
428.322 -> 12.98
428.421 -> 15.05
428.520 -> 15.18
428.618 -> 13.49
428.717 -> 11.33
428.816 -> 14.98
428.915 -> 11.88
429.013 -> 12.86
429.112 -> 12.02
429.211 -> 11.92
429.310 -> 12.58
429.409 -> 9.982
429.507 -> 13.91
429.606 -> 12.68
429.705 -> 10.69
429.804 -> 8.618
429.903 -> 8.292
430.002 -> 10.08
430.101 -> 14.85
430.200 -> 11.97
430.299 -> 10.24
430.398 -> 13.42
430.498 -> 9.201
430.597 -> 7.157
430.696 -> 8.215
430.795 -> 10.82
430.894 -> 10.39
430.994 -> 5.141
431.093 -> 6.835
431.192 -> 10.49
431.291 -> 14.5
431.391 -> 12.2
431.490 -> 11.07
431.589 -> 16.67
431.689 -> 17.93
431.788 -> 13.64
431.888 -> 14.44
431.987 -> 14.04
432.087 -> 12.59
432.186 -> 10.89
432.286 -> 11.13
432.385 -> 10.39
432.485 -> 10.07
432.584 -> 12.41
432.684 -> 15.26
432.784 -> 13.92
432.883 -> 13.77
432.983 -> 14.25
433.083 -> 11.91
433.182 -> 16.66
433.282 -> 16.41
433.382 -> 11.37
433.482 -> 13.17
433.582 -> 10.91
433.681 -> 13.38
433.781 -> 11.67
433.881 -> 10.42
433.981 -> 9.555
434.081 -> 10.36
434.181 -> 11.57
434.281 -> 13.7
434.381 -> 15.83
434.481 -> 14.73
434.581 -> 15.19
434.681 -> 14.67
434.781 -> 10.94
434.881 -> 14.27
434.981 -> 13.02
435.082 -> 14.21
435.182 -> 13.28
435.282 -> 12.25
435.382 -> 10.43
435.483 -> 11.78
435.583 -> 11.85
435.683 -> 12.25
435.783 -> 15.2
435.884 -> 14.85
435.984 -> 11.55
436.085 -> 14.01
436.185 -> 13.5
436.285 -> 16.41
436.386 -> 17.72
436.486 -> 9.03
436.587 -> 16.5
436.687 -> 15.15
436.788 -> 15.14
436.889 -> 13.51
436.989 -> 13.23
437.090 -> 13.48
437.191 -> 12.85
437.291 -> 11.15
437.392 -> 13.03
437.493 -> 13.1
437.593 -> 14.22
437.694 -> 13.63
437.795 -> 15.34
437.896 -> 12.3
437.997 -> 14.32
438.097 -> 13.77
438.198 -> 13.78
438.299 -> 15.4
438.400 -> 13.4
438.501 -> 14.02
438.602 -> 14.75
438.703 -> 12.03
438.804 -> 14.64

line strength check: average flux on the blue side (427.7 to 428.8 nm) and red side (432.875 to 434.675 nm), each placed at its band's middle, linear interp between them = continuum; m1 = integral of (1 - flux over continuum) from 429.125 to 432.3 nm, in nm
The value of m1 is 0.52 nm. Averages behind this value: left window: 14.2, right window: 13.1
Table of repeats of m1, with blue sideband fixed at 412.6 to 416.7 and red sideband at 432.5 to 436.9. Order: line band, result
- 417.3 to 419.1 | 0.089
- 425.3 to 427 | -0.079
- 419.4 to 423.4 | 0.119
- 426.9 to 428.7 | -0.031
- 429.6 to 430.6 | 0.178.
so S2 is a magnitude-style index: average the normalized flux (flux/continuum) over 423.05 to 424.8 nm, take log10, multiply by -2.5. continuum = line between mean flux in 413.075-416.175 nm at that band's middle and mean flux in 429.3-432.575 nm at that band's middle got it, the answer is -0.13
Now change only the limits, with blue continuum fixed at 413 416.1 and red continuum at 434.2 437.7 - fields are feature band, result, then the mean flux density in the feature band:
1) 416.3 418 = -0.070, 12.8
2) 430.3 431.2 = 0.402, 9.07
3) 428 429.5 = -0.017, 13.2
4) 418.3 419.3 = 0.092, 11.1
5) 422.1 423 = 0.193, 10.4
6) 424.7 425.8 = 0.027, 12.4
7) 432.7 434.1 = 0.045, 12.8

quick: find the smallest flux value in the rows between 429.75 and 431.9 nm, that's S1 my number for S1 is 5.141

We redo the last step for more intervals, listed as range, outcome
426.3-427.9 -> 8.217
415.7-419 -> 7.34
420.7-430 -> 5.866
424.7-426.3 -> 8.773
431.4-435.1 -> 9.555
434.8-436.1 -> 10.43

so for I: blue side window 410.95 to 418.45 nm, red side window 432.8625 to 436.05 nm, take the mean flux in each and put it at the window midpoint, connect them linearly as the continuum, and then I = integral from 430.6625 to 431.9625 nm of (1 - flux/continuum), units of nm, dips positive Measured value 0.11 nm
